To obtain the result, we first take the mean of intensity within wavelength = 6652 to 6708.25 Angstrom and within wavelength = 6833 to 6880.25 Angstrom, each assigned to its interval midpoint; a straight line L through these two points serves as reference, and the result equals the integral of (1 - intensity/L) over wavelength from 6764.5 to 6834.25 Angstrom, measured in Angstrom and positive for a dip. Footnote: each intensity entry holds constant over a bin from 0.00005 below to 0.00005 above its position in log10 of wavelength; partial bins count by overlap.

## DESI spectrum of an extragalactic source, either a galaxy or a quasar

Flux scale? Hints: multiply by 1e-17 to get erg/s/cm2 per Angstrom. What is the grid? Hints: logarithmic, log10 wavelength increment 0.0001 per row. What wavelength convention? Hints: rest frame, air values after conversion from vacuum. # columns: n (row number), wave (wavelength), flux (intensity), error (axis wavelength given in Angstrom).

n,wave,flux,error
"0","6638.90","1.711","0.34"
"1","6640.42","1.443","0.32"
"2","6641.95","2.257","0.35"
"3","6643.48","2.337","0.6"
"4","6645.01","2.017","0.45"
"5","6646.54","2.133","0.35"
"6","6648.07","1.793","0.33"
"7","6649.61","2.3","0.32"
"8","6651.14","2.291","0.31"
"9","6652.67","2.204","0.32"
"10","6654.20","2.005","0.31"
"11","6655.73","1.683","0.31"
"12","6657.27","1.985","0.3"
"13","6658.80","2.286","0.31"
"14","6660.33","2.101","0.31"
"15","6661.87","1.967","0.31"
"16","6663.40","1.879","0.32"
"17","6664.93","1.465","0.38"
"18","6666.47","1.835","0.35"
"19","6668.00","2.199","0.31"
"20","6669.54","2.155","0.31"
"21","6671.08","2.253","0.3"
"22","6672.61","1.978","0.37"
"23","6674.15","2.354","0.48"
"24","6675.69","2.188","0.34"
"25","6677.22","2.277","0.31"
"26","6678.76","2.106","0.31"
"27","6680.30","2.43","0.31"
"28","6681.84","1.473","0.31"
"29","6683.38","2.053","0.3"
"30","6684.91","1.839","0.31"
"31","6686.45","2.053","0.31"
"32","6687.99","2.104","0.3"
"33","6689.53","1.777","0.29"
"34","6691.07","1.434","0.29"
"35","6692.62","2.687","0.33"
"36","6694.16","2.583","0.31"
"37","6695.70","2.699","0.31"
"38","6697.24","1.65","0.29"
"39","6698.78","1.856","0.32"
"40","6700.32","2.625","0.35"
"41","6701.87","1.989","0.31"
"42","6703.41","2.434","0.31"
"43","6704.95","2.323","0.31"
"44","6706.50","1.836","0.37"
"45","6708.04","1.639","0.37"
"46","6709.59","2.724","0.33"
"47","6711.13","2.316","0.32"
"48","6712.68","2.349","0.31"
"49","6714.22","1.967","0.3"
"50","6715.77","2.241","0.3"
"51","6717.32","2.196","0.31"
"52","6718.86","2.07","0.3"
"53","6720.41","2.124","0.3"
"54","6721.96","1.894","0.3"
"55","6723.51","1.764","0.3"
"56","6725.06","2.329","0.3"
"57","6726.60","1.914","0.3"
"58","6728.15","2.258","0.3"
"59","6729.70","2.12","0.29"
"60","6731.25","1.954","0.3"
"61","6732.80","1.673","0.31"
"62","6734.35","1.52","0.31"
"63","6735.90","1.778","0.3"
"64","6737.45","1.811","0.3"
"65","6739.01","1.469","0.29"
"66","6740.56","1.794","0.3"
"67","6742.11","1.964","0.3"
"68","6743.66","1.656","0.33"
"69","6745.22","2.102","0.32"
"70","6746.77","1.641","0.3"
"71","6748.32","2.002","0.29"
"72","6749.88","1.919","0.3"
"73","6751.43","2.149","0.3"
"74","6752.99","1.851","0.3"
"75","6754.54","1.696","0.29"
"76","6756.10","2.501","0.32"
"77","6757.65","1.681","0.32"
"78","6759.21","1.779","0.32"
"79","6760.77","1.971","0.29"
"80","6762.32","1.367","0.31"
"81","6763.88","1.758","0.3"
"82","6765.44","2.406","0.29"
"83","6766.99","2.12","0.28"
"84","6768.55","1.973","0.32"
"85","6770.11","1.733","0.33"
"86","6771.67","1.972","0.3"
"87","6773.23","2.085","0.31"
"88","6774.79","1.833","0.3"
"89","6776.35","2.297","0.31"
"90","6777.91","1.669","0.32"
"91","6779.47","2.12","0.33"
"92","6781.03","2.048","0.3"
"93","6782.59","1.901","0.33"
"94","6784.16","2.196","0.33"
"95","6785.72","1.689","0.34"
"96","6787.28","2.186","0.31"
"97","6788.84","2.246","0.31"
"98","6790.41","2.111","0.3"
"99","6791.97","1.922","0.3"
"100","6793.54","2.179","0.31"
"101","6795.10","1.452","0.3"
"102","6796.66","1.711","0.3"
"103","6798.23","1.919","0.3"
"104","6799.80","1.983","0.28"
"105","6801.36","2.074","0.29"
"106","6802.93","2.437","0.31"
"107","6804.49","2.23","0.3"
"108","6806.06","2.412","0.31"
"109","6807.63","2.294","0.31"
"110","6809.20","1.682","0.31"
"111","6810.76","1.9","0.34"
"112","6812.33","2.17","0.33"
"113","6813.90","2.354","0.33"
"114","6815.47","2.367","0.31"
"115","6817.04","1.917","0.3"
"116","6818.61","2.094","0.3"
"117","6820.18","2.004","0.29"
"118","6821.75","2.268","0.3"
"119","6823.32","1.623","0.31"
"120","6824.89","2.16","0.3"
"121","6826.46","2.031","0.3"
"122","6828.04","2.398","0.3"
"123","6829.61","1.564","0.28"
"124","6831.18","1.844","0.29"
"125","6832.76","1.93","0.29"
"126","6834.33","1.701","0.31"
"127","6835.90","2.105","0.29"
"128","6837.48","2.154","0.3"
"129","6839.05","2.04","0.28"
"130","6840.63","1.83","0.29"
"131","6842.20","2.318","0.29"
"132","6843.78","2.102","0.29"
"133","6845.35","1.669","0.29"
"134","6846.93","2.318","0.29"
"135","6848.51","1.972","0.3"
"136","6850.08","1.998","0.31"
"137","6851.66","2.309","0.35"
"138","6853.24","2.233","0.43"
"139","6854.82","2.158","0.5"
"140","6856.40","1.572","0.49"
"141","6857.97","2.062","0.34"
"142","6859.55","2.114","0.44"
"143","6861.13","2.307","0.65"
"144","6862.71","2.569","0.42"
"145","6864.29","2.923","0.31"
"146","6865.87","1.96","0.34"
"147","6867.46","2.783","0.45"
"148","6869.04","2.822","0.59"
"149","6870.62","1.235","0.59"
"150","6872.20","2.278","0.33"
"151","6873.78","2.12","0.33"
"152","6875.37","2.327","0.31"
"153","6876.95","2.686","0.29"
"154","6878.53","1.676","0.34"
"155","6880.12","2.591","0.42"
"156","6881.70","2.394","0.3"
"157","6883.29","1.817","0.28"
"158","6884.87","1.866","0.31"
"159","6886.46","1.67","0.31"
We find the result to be 3.2 Angstrom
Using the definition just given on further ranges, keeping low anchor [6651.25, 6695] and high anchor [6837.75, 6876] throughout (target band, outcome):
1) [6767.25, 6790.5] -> 1.3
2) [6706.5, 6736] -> 0.5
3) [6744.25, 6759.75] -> 1.3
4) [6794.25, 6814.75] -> 0.8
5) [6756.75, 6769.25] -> 1.3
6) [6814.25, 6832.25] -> 1.0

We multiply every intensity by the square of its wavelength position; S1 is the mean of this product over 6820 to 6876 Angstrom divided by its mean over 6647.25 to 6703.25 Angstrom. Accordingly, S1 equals 1.1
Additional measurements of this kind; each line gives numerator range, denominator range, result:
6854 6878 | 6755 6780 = 1.19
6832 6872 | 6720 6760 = 1.16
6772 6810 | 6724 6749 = 1.10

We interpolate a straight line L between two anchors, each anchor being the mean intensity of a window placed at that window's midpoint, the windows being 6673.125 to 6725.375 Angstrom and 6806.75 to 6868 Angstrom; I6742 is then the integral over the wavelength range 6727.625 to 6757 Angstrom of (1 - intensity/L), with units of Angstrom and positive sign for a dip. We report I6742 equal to 3.2 Angstrom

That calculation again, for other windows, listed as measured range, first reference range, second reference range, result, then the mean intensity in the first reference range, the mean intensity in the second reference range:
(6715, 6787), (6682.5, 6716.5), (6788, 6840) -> 5.47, 2.14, 2.04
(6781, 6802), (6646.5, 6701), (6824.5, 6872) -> 1.28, 2.07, 2.11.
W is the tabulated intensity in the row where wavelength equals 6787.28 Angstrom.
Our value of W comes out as 2.186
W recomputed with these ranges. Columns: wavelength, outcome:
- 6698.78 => 1.856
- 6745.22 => 2.102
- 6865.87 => 1.96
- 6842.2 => 2.318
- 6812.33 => 2.17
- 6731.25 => 1.954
